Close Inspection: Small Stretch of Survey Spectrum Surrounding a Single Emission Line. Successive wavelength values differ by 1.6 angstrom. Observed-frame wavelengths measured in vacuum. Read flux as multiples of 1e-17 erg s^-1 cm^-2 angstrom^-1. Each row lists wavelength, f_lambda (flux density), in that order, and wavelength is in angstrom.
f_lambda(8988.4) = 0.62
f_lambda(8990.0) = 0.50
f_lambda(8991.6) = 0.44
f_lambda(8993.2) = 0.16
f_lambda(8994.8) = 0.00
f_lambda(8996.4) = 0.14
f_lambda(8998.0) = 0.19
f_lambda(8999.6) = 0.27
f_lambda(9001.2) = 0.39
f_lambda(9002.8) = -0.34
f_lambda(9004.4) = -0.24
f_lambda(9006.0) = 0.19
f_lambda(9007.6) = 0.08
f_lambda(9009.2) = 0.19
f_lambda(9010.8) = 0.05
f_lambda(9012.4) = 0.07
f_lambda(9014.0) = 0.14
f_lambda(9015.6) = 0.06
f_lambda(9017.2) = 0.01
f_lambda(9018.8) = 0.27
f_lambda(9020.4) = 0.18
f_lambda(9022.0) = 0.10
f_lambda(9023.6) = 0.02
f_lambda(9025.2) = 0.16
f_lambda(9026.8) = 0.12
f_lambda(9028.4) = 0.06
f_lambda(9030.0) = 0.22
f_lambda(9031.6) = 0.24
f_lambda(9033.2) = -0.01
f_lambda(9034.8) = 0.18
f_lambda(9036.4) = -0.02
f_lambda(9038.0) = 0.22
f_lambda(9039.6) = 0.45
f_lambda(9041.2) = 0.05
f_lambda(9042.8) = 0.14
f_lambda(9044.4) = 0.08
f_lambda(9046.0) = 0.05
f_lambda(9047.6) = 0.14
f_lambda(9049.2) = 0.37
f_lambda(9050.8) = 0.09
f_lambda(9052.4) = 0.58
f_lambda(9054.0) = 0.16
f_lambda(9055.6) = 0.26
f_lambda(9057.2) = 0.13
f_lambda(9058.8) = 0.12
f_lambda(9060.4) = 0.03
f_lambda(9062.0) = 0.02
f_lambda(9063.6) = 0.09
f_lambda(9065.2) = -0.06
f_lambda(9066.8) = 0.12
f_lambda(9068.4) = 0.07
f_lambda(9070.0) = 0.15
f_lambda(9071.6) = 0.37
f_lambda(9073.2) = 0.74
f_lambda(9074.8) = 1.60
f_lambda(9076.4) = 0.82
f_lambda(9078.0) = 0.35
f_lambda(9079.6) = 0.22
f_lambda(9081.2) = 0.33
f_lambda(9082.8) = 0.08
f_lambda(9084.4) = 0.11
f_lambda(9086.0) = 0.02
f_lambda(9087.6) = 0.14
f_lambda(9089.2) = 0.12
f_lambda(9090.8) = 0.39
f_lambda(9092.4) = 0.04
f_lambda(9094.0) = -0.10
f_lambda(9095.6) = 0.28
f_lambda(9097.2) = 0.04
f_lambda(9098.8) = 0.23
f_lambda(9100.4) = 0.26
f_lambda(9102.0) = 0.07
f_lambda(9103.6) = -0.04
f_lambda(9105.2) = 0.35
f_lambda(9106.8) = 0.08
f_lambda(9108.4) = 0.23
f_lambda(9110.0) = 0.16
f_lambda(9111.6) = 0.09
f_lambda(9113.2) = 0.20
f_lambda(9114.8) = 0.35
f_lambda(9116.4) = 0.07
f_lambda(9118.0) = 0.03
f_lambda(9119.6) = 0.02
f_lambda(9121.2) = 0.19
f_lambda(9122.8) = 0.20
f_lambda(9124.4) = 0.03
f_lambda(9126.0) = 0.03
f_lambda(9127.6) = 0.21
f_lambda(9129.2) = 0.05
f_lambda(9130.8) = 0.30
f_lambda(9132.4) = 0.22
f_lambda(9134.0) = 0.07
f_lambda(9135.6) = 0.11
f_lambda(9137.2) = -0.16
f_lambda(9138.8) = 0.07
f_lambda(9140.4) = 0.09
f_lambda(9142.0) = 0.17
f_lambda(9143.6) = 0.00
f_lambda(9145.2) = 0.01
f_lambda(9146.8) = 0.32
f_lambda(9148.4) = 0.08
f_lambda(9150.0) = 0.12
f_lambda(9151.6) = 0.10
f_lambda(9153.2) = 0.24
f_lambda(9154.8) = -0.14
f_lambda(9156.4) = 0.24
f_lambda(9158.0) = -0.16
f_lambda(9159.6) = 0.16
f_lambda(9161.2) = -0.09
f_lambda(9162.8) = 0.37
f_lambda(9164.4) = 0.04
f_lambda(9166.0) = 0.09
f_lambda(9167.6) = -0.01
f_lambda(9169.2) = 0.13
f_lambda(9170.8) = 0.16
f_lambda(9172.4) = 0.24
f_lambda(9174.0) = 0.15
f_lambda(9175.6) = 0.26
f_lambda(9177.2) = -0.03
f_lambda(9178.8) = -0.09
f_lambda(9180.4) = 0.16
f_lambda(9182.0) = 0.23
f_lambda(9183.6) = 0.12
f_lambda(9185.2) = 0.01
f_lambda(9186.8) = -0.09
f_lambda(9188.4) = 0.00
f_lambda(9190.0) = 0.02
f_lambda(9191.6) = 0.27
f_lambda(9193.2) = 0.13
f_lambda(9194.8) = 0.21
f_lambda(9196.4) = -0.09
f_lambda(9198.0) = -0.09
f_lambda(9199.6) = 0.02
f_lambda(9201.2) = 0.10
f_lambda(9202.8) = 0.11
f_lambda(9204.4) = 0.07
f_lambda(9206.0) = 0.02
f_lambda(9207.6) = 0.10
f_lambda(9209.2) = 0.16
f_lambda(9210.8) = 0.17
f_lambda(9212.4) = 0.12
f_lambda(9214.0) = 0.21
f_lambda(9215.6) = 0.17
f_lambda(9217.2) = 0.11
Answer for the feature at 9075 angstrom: [O III] 5007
